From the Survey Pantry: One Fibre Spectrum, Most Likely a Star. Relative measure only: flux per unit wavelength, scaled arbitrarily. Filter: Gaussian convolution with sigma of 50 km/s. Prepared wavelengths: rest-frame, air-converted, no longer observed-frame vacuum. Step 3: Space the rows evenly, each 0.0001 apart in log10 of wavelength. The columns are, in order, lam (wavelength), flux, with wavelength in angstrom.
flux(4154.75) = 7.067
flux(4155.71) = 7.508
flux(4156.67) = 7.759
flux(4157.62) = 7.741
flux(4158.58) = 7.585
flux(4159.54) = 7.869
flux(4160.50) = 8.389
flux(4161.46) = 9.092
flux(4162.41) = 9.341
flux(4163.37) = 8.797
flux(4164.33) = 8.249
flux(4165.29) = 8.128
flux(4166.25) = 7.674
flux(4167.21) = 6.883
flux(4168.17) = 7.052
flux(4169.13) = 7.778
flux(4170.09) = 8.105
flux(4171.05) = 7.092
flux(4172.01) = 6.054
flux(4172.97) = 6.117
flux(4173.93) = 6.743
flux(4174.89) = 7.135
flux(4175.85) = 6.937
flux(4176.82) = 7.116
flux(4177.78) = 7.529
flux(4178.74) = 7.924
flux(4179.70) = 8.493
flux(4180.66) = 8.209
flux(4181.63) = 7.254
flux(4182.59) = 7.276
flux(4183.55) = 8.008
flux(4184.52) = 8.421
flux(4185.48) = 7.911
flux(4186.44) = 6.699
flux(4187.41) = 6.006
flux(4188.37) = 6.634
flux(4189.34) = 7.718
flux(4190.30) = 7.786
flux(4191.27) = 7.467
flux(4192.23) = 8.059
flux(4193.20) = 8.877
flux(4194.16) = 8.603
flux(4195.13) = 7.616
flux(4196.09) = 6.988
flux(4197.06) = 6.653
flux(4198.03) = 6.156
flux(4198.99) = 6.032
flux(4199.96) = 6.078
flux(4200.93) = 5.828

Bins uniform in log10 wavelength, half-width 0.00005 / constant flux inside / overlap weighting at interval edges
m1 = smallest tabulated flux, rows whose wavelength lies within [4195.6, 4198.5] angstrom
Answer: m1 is 6.156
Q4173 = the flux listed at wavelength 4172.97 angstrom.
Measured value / 6.117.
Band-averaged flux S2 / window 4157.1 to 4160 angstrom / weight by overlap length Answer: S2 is 7.74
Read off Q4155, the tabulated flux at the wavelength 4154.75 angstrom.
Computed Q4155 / 7.067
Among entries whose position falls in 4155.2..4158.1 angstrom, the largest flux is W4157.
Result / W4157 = 7.759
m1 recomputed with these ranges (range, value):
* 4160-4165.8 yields 8.128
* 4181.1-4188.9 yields 6.006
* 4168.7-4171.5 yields 7.092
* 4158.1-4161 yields 7.585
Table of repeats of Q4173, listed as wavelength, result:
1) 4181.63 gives 7.254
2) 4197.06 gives 6.653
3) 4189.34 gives 7.718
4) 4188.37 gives 6.634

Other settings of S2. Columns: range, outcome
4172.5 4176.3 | 6.74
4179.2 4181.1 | 8.37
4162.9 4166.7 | 8.21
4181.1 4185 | 7.73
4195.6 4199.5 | 6.46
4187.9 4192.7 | 7.53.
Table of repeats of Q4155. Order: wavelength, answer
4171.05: 7.092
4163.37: 8.797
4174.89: 7.135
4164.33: 8.249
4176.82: 7.116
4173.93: 6.743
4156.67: 7.759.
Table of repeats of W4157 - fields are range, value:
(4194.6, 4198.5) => 7.616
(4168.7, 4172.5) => 8.105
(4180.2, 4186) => 8.421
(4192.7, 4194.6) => 8.877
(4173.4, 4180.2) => 8.493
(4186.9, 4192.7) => 8.059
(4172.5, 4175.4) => 7.135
